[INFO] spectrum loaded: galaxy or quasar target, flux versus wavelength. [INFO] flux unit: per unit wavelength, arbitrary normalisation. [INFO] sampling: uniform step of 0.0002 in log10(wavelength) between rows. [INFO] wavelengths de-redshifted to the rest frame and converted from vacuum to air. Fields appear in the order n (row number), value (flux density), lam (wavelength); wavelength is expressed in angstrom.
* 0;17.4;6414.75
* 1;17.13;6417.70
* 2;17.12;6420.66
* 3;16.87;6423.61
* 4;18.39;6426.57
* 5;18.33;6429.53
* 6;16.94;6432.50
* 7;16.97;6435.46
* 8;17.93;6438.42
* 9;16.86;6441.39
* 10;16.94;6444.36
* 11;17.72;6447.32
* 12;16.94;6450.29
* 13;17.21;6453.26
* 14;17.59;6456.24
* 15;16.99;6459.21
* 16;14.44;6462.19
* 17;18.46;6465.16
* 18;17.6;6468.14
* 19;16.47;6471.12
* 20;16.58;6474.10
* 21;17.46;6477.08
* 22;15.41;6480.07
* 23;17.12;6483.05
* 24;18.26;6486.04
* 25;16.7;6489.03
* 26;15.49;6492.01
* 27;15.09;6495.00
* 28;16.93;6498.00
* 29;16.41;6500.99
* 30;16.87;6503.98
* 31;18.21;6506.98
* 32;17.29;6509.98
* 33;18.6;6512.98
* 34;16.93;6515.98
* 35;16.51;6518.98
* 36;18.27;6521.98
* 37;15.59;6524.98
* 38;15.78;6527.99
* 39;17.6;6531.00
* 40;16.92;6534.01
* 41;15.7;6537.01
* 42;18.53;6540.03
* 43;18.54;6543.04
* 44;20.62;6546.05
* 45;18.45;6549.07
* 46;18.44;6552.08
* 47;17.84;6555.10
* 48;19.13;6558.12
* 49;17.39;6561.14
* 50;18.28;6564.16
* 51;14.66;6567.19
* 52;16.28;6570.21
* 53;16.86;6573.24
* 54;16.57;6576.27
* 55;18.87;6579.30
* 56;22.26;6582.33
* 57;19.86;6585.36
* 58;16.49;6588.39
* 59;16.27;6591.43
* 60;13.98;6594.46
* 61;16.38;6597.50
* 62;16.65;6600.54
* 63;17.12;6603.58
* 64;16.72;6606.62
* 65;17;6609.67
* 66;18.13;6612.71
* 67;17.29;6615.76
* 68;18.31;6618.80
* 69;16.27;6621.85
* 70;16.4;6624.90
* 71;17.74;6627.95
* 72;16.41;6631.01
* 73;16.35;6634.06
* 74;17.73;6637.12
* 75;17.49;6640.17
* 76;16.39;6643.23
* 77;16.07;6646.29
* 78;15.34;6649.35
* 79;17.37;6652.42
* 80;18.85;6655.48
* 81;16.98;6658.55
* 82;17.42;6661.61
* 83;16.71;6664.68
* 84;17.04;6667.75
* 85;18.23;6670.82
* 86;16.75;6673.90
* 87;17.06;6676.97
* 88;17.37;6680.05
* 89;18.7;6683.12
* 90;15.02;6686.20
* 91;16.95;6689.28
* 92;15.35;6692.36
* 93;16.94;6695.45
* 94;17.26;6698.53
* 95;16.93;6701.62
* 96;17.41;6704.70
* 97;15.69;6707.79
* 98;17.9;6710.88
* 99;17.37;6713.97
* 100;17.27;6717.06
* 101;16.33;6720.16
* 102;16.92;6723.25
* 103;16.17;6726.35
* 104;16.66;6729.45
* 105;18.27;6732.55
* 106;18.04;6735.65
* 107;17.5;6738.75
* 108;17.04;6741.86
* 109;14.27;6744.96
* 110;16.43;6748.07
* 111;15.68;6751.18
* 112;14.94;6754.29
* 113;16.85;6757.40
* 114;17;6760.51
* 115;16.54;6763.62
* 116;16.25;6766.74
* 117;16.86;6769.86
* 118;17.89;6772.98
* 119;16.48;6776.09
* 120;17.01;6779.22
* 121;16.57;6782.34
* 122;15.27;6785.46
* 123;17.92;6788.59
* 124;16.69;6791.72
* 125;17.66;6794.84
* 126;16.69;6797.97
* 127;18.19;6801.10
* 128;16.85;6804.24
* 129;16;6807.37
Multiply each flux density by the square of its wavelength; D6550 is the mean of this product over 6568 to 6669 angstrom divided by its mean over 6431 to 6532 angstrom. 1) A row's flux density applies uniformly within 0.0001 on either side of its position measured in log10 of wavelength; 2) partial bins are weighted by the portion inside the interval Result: 1.1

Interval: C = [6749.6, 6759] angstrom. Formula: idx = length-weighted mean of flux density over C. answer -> 15.8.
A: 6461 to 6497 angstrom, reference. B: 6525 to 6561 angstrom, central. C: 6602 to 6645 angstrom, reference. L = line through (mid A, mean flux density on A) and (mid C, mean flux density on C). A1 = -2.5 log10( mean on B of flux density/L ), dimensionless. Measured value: -0.06 mag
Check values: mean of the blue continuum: 16.6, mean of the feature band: 17.8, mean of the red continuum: 17.1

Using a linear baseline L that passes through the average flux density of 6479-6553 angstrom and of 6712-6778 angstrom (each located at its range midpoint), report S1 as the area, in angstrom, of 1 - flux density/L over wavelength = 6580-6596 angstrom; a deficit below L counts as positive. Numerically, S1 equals -0.7 angstrom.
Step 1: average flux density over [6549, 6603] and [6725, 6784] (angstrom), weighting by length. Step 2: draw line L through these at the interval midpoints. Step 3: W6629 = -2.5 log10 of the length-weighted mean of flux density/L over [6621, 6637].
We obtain 0.03 mag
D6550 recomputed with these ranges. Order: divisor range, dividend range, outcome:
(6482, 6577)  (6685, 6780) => 1.03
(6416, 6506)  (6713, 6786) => 1.07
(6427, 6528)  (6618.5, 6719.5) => 1.06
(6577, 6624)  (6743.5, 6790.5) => 0.99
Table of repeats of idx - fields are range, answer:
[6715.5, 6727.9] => 16.7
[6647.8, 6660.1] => 17.1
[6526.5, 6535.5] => 16.8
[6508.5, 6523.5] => 17.5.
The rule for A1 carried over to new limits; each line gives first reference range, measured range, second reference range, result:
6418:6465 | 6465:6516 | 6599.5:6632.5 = 0.01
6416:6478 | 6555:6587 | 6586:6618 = -0.07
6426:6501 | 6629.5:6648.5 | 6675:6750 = 0.01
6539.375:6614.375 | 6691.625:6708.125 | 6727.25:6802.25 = 0.02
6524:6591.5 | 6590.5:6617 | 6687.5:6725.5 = 0.05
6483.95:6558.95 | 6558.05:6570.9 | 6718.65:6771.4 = 0.02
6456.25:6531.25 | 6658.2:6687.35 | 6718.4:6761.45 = -0.03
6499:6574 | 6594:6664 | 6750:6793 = 0.01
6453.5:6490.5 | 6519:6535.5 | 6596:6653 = 0.01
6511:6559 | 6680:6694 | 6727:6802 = 0.03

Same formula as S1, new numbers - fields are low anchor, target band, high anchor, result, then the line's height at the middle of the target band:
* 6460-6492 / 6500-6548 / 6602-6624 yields -1.3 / 16.9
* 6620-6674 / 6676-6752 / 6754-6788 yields -0.2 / 16.8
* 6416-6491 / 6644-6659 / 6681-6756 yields -0.1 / 16.8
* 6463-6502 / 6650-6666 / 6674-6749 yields -0.5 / 16.8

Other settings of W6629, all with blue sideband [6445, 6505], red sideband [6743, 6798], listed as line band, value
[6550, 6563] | -0.09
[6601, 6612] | -0.02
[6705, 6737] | -0.03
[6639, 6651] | 0.02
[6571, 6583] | -0.10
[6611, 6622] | -0.06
